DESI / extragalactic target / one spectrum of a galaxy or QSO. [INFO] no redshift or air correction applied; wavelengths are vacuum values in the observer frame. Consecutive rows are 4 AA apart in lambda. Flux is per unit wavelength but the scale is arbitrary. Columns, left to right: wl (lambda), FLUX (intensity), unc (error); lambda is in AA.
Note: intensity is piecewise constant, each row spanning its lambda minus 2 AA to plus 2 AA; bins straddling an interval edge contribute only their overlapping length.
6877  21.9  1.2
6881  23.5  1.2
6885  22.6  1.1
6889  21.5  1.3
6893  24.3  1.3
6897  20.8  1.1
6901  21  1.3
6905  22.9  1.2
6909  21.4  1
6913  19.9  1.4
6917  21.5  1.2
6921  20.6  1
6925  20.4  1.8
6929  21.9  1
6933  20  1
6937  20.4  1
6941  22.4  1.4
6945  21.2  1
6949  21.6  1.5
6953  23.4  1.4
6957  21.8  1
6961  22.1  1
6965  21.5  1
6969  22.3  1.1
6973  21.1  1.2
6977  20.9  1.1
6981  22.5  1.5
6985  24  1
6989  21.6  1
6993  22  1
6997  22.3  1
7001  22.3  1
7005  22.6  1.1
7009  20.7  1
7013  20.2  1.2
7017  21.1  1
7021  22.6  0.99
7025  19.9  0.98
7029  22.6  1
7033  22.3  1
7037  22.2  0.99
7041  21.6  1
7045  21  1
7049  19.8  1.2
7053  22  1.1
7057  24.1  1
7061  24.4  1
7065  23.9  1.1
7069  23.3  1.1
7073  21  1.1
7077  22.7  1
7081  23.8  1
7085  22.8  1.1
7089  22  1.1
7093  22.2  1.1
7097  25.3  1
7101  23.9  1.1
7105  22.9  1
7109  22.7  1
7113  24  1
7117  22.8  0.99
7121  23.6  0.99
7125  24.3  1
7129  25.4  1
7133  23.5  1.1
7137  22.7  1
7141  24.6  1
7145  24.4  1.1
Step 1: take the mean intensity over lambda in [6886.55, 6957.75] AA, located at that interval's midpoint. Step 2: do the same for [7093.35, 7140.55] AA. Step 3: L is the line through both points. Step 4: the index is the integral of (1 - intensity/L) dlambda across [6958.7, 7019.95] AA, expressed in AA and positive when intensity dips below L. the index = 1.2 AA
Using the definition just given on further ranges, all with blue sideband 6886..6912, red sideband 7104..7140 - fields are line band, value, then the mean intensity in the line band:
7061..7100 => 0.31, 23.1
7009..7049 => 2.66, 21.4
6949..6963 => 0.02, 22.3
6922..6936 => 0.90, 20.7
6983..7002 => 0.15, 22.4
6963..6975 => 0.44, 21.6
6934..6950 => 0.68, 21.3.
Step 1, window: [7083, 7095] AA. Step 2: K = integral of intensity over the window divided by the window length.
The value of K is 22.3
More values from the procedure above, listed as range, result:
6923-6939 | 20.7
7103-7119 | 23.1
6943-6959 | 22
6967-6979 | 21.4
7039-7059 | 21.7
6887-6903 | 21.9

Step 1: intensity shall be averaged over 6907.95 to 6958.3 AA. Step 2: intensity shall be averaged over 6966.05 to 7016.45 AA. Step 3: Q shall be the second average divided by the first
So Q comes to 1.03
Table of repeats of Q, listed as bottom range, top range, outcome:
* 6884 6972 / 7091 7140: 1.09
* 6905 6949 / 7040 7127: 1.09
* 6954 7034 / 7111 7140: 1.09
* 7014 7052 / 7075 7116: 1.08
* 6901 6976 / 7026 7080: 1.04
